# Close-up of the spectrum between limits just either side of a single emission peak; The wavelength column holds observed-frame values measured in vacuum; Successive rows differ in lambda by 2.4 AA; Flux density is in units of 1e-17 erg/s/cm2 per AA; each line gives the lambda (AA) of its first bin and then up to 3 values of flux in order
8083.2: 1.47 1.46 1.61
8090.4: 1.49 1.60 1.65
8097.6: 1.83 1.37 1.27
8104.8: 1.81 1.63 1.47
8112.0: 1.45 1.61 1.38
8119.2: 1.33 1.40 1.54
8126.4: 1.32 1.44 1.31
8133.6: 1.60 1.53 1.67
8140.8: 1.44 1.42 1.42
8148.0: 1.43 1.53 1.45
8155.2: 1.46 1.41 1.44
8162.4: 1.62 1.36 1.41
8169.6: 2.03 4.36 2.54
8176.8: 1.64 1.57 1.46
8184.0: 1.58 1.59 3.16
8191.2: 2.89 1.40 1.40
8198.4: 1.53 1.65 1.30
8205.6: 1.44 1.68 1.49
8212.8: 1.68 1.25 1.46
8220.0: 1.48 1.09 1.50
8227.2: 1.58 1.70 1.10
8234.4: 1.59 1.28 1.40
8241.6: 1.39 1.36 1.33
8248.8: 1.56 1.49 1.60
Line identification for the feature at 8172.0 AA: [S II] 6716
